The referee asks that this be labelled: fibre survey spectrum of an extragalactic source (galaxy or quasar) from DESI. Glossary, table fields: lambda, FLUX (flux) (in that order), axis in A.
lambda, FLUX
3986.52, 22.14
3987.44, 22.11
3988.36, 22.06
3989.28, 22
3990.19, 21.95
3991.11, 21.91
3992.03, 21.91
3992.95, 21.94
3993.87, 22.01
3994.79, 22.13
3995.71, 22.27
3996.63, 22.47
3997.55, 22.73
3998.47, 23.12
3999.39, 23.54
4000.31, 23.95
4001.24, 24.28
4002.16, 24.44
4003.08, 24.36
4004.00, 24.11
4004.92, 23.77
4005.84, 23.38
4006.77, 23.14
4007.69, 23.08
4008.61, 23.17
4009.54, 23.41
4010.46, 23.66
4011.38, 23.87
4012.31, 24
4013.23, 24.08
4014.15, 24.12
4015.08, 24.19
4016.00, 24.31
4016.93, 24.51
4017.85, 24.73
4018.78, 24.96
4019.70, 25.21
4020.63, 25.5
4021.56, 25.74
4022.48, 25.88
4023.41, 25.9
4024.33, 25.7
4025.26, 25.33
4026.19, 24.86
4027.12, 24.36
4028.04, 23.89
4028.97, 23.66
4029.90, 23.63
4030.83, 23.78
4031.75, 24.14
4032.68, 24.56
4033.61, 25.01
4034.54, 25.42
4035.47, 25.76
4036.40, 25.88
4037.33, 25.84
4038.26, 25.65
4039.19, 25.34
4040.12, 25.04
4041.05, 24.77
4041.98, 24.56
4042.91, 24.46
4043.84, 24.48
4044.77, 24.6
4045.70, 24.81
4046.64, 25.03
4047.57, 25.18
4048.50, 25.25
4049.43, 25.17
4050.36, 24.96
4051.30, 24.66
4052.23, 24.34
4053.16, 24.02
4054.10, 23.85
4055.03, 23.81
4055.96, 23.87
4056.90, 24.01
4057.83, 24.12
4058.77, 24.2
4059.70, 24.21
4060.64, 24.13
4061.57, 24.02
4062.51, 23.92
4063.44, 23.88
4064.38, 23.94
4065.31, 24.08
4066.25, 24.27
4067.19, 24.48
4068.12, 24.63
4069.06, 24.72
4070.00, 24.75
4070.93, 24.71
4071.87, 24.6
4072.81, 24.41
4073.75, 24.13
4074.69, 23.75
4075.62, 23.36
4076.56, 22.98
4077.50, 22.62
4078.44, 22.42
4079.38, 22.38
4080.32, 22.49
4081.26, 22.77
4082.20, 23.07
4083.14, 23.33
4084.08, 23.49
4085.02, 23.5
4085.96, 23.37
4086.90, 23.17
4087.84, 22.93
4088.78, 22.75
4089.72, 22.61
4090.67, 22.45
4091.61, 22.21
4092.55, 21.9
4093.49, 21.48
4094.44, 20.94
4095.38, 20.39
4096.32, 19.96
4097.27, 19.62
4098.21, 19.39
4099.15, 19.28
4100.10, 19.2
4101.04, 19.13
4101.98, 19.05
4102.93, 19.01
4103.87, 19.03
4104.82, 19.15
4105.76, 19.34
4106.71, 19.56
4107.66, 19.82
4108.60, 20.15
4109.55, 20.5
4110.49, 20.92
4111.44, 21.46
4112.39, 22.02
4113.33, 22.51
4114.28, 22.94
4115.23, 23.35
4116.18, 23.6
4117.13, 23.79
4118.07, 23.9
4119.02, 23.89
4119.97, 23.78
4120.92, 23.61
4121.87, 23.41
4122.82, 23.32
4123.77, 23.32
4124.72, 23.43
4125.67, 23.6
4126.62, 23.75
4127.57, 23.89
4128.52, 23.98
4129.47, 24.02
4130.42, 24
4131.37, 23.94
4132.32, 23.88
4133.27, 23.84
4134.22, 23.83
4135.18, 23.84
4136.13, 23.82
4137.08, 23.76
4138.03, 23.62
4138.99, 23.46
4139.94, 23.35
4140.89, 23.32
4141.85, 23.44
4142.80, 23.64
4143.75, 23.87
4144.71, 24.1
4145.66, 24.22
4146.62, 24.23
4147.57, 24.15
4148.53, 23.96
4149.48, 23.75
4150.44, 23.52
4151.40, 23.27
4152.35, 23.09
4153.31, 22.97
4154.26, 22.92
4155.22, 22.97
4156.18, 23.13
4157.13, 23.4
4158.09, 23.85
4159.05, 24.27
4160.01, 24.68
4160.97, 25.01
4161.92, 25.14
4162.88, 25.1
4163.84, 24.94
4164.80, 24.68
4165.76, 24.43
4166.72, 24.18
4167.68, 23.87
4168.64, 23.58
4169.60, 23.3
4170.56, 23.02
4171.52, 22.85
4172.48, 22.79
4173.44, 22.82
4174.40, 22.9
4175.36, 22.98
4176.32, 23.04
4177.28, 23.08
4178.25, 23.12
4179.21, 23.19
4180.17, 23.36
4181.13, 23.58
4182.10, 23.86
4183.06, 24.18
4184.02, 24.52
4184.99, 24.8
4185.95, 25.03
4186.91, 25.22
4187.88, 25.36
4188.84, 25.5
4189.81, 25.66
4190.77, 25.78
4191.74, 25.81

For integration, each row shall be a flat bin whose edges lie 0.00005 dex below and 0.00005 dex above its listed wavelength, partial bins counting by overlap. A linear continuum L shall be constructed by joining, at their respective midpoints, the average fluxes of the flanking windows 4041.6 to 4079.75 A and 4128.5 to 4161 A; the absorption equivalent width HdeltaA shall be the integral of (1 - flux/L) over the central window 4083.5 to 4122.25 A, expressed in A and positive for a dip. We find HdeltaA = 3.9 A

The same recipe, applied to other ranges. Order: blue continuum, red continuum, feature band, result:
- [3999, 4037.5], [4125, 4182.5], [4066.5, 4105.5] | 3.1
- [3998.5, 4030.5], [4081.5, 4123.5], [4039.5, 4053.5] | -0.9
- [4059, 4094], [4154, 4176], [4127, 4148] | -0.1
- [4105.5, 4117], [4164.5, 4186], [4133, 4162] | -1.4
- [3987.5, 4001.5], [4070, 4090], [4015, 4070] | -4.1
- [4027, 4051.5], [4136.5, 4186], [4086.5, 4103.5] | 2.4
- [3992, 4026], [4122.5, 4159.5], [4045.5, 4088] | -0.2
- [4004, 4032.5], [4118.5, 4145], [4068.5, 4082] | 0.2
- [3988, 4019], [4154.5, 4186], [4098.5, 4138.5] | 2.3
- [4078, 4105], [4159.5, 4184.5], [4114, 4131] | -1.0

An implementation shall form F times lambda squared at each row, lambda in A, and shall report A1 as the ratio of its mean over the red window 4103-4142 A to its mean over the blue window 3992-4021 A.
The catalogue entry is 1.02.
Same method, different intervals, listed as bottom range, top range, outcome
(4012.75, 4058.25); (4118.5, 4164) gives 1.01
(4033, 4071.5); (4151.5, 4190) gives 1.03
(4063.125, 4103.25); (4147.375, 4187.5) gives 1.10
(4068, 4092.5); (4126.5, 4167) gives 1.06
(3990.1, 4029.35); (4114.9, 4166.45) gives 1.06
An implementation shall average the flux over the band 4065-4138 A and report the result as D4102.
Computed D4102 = 22.6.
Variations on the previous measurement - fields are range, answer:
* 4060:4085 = 23.7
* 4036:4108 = 23.1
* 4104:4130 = 22.4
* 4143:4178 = 23.7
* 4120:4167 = 23.8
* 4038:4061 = 24.6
